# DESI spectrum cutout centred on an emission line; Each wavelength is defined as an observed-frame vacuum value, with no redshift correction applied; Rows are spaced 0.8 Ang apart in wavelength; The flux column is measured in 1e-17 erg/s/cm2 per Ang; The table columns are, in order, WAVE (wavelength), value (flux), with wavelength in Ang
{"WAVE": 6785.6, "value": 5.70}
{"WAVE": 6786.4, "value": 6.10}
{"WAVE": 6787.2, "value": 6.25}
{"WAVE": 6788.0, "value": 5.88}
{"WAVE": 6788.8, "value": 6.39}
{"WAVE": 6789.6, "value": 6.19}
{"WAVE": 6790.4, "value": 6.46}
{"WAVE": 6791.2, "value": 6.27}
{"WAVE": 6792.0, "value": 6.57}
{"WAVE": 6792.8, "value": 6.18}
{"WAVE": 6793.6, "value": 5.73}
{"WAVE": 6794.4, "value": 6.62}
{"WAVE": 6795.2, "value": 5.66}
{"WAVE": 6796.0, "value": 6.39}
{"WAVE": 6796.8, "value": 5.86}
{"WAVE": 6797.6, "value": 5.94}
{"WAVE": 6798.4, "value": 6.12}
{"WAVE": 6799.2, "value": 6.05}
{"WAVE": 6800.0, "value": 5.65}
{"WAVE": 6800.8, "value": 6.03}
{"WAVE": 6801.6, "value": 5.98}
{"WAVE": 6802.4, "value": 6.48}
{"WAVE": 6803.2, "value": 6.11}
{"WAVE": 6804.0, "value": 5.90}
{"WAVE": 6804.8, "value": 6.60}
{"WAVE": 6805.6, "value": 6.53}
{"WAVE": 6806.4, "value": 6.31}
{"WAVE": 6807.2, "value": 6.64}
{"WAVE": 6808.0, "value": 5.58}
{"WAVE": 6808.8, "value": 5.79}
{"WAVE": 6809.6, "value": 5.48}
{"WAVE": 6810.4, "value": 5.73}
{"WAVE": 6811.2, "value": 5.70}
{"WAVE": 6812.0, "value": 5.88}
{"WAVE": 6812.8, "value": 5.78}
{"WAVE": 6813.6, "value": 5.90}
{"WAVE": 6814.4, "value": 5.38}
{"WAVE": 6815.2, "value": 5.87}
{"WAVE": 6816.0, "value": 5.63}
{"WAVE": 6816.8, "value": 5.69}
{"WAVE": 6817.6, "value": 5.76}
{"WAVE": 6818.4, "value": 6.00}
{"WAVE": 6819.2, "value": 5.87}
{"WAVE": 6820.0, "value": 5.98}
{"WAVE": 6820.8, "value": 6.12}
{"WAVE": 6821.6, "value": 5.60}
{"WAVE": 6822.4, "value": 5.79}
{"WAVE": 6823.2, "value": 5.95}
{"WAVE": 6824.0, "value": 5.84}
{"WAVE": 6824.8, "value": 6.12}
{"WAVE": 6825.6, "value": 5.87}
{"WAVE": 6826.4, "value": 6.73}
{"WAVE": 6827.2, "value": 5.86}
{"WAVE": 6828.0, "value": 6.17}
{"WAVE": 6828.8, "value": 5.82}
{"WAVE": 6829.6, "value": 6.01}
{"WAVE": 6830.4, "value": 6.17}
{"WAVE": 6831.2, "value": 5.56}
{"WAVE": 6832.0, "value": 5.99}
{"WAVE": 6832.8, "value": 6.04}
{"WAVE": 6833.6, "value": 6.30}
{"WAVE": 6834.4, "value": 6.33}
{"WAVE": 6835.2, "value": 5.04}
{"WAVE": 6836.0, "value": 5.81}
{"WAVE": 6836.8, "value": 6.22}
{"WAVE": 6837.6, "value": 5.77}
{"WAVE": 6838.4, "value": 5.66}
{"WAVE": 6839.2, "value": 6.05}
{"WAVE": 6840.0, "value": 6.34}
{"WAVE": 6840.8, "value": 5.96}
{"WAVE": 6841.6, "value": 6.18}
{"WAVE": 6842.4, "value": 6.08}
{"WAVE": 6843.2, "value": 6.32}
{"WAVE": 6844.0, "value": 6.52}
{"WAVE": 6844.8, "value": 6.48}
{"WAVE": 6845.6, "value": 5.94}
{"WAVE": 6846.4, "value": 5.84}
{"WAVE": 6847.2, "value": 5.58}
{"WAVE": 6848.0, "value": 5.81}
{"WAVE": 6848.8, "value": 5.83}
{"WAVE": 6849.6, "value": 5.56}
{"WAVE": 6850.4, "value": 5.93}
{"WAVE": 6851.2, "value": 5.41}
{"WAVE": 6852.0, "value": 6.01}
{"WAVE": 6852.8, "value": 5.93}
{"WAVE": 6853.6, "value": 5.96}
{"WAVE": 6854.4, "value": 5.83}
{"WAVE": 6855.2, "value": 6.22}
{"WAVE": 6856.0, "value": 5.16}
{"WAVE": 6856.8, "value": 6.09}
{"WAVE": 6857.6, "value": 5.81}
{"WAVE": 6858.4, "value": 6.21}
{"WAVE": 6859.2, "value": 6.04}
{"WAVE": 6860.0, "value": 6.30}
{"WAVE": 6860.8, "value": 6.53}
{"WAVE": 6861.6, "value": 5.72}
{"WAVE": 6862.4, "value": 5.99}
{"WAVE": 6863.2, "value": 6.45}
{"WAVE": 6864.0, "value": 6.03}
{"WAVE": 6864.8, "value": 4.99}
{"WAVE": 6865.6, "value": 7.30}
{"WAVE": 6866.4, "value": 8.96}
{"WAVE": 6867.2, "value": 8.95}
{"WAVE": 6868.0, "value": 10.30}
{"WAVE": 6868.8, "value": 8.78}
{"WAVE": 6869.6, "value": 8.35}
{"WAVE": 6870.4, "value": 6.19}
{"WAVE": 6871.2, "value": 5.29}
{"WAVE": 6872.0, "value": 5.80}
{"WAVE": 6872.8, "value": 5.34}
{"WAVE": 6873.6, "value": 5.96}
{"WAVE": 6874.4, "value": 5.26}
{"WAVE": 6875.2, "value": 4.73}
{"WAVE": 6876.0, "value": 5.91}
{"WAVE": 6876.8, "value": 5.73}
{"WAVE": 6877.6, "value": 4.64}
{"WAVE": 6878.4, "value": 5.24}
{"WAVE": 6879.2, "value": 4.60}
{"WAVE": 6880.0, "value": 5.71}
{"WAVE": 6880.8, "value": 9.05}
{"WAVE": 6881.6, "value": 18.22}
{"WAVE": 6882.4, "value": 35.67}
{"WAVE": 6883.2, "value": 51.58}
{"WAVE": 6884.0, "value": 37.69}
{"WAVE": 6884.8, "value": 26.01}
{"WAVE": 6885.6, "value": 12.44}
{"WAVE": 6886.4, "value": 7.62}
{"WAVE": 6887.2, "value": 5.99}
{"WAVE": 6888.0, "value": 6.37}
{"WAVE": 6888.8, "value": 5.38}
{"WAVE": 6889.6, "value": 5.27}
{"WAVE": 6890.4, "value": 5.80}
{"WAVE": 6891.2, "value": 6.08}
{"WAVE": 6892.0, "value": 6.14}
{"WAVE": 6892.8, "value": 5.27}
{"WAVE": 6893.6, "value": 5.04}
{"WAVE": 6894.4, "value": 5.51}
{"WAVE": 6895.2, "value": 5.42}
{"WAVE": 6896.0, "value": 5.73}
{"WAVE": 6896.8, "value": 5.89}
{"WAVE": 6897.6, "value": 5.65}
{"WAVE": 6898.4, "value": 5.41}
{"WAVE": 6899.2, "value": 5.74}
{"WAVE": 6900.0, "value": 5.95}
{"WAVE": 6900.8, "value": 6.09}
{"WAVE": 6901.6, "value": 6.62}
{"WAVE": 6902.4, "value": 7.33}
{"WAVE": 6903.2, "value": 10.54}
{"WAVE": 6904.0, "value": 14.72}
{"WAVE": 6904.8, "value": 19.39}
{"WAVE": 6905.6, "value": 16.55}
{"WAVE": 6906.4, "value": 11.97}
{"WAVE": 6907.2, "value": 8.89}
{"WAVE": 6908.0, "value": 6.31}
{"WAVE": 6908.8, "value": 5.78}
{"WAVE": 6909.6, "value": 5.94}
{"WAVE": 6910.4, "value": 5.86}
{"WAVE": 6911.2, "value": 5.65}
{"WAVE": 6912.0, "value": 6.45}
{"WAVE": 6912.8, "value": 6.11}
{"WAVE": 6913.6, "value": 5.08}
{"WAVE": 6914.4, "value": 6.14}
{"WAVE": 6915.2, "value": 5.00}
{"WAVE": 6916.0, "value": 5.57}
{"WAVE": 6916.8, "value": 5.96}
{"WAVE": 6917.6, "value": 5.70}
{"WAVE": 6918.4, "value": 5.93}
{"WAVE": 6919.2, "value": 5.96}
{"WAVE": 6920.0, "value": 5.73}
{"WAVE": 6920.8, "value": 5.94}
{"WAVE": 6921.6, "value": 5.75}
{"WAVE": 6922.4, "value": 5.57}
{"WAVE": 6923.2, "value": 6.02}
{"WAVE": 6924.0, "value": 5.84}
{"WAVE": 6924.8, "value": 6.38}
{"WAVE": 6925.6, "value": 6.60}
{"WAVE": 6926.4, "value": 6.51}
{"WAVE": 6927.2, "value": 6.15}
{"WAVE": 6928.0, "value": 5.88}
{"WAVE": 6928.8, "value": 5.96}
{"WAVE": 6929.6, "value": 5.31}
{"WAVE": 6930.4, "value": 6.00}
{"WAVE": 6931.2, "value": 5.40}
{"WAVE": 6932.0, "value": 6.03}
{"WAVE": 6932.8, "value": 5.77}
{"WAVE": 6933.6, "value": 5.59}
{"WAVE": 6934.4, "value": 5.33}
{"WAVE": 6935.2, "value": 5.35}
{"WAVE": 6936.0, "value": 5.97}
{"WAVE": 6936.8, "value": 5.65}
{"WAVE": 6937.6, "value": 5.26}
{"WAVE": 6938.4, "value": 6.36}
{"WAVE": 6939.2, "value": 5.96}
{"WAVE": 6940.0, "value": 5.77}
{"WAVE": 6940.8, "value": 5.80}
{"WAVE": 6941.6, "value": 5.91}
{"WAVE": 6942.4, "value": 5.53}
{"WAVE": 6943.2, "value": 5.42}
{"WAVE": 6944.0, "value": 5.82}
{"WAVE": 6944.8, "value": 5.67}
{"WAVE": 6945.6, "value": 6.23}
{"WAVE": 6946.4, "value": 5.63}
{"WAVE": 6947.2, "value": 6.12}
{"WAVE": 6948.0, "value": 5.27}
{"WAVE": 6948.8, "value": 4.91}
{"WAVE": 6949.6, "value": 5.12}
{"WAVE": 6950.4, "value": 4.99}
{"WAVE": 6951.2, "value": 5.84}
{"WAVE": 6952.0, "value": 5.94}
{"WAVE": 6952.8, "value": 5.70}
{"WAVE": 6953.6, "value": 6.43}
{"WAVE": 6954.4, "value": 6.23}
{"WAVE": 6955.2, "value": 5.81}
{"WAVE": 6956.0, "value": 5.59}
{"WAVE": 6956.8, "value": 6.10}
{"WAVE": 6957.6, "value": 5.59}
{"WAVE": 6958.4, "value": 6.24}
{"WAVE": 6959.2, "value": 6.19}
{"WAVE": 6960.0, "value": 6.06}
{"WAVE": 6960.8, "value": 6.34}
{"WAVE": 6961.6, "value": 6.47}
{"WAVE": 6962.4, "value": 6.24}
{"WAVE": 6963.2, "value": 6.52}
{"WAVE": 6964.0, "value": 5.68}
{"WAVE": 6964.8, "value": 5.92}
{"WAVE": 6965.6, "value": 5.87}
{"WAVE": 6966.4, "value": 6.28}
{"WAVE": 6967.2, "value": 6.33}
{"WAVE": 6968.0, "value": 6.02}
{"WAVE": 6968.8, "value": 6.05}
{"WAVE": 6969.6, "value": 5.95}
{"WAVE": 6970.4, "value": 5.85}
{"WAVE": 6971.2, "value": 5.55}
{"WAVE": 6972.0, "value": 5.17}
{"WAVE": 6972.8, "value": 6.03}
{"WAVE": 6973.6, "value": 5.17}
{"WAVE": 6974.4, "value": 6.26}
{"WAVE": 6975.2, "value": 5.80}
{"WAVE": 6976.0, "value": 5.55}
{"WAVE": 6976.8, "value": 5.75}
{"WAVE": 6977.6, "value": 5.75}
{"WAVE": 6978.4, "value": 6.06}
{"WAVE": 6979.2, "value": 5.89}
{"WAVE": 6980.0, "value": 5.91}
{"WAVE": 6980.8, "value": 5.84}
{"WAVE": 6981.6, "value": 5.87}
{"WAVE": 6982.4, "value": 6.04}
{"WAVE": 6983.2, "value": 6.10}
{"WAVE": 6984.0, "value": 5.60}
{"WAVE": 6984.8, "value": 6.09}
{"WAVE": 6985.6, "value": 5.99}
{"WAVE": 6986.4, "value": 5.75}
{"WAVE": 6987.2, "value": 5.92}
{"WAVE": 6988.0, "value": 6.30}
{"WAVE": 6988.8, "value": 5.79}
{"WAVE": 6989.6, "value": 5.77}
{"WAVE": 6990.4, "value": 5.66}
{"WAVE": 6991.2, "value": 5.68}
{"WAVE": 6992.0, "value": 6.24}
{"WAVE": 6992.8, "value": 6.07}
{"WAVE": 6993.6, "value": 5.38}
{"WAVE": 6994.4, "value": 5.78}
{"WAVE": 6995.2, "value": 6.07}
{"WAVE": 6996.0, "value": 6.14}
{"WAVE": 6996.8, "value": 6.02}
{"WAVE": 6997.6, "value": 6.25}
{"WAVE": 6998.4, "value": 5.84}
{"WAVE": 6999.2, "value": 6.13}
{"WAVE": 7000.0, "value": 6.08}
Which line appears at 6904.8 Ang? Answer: [N II] 6583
